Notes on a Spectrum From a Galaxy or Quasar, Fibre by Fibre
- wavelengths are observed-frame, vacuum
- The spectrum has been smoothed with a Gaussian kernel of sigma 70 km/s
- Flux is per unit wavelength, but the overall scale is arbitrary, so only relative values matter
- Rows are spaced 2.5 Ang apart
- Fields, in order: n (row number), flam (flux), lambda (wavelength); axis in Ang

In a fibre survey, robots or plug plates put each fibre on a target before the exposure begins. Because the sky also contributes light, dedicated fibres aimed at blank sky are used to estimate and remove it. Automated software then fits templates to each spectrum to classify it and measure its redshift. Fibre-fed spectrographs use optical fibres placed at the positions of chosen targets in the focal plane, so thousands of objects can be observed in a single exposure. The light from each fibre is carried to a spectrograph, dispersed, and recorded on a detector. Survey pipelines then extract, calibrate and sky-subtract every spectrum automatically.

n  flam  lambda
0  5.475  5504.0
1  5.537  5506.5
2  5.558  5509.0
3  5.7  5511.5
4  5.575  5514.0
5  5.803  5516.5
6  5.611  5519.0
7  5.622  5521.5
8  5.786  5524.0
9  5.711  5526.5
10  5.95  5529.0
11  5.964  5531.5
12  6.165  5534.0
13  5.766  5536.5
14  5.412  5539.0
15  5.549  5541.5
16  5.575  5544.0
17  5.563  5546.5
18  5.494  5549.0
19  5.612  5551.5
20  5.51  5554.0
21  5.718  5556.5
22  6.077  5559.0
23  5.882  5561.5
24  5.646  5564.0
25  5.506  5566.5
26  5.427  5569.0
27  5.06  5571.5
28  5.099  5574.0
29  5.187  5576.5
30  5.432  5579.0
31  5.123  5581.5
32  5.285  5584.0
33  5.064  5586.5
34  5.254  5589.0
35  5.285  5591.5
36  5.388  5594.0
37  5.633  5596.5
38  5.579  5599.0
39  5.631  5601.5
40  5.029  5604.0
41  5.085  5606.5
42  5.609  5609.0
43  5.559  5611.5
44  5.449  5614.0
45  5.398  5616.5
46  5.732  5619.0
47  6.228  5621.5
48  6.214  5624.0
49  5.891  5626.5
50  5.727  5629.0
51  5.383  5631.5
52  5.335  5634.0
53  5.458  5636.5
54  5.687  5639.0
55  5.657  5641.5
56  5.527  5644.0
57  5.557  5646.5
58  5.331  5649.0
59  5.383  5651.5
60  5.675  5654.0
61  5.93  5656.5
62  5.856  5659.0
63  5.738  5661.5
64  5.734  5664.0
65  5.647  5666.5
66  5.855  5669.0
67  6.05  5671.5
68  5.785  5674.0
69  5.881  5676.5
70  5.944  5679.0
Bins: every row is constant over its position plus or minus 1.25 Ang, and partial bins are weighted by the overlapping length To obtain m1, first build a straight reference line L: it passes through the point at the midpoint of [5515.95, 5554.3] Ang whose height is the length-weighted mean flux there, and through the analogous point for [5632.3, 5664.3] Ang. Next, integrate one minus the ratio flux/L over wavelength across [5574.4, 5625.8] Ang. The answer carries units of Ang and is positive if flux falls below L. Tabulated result 1.7 Ang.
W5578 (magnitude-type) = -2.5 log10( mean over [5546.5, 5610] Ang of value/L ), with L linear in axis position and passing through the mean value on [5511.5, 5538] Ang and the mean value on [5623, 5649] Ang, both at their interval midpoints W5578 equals 0.06 mag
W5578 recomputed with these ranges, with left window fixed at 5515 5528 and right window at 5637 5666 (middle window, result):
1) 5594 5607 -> 0.05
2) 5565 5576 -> 0.08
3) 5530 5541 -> -0.02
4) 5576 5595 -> 0.08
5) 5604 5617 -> 0.05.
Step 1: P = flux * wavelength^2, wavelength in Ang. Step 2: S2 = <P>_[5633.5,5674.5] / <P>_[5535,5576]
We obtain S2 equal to 1.1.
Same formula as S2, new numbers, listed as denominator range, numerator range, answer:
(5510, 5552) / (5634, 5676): 1.04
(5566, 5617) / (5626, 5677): 1.08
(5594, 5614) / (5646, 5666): 1.06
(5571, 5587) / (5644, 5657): 1.10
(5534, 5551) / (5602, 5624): 1.02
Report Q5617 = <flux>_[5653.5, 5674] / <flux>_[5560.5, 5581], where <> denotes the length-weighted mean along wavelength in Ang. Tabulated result 1.1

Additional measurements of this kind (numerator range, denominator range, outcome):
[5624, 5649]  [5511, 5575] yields 0.99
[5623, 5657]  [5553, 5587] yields 1.03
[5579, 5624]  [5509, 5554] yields 0.96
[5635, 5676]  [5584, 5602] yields 1.05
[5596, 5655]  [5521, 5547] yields 0.97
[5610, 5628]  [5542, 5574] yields 1.04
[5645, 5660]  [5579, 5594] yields 1.07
